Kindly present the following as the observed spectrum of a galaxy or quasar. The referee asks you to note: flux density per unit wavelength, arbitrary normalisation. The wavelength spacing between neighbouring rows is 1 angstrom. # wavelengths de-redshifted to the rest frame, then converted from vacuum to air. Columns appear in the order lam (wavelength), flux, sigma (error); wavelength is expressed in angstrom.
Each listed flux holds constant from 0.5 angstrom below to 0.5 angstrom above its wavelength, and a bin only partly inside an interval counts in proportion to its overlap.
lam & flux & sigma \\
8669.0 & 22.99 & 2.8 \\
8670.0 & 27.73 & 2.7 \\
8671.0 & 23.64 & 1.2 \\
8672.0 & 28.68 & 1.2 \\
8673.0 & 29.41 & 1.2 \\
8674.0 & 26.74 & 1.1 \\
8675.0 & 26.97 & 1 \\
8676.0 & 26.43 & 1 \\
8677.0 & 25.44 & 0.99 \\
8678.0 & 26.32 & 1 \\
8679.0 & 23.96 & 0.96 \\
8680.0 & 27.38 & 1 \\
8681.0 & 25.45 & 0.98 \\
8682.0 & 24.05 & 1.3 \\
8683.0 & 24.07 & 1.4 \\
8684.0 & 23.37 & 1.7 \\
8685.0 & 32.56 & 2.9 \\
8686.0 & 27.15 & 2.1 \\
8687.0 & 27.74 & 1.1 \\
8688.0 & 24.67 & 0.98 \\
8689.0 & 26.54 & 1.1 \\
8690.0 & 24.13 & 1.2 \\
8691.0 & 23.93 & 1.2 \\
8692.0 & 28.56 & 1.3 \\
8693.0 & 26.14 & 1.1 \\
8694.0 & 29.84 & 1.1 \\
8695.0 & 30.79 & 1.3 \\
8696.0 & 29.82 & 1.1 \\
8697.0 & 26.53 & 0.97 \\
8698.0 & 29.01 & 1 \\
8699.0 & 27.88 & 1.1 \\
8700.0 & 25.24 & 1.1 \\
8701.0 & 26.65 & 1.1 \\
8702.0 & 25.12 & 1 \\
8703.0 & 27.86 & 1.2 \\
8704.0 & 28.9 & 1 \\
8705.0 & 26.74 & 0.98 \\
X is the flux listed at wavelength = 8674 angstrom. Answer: 26.74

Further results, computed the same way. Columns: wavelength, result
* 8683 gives 24.07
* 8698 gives 29.01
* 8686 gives 27.15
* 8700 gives 25.24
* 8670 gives 27.73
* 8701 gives 26.65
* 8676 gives 26.43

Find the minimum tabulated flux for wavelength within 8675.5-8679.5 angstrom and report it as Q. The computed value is 23.96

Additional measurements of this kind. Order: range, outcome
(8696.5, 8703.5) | 25.12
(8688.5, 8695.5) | 23.93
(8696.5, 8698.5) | 26.53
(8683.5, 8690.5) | 23.37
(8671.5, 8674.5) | 26.74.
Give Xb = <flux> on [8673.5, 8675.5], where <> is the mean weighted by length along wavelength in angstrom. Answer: 26.9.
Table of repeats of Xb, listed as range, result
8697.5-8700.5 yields 27.4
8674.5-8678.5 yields 26.3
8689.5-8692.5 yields 25.5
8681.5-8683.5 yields 24.1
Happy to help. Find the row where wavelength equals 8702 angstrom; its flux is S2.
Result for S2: 25.12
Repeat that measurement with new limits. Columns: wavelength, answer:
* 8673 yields 29.41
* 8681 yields 25.45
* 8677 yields 25.44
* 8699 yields 27.88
